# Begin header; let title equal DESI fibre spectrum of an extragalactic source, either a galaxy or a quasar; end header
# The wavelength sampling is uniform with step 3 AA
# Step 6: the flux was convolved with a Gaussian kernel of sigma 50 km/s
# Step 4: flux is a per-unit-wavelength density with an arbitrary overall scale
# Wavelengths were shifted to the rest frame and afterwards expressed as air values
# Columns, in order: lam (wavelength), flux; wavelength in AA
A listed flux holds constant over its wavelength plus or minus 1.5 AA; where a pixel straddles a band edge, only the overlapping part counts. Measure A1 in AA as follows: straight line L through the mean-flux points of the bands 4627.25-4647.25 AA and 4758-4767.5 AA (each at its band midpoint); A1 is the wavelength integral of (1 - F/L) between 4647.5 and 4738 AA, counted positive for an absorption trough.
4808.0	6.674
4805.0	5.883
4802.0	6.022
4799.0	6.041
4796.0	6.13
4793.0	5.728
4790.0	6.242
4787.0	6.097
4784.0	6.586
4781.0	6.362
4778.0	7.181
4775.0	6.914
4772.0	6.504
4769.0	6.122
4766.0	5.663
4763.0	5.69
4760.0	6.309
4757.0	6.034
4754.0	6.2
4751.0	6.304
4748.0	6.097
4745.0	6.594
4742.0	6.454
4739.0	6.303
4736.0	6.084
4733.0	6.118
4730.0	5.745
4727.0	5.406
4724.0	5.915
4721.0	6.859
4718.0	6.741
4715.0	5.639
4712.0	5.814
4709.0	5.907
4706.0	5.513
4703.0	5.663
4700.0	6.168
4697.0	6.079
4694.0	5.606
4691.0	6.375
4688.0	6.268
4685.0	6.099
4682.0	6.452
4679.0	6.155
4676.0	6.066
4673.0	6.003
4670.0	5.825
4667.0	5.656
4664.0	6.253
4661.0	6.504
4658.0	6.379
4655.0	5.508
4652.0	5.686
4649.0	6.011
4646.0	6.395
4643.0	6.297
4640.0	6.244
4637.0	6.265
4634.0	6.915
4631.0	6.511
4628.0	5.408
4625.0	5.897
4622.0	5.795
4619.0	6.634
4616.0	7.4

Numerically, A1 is 1.7 AA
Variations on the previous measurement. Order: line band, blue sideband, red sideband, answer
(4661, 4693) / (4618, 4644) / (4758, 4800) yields 0.50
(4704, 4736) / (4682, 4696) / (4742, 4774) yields 0.95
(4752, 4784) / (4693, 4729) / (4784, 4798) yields -1.32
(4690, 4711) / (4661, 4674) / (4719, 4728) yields 0.65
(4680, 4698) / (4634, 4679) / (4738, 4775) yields -0.01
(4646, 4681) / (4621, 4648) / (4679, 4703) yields 0.73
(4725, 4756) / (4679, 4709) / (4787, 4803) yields -0.48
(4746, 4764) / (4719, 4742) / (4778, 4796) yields 0.14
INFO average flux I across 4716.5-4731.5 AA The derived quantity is 6.13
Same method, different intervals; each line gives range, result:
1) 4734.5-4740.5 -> 6.19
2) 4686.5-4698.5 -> 6.08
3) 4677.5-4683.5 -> 6.3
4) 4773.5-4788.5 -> 6.63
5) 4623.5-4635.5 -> 6.18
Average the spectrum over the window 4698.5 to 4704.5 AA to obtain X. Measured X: 5.92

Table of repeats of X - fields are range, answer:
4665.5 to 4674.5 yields 5.83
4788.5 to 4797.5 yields 6.03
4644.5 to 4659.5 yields 6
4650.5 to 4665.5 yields 6.07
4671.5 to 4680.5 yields 6.07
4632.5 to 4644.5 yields 6.43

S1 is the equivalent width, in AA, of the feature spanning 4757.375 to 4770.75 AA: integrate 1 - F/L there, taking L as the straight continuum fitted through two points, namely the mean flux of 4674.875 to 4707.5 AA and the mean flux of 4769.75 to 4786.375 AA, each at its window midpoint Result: 1.2 AA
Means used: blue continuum 6.04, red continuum 6.65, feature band 5.96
